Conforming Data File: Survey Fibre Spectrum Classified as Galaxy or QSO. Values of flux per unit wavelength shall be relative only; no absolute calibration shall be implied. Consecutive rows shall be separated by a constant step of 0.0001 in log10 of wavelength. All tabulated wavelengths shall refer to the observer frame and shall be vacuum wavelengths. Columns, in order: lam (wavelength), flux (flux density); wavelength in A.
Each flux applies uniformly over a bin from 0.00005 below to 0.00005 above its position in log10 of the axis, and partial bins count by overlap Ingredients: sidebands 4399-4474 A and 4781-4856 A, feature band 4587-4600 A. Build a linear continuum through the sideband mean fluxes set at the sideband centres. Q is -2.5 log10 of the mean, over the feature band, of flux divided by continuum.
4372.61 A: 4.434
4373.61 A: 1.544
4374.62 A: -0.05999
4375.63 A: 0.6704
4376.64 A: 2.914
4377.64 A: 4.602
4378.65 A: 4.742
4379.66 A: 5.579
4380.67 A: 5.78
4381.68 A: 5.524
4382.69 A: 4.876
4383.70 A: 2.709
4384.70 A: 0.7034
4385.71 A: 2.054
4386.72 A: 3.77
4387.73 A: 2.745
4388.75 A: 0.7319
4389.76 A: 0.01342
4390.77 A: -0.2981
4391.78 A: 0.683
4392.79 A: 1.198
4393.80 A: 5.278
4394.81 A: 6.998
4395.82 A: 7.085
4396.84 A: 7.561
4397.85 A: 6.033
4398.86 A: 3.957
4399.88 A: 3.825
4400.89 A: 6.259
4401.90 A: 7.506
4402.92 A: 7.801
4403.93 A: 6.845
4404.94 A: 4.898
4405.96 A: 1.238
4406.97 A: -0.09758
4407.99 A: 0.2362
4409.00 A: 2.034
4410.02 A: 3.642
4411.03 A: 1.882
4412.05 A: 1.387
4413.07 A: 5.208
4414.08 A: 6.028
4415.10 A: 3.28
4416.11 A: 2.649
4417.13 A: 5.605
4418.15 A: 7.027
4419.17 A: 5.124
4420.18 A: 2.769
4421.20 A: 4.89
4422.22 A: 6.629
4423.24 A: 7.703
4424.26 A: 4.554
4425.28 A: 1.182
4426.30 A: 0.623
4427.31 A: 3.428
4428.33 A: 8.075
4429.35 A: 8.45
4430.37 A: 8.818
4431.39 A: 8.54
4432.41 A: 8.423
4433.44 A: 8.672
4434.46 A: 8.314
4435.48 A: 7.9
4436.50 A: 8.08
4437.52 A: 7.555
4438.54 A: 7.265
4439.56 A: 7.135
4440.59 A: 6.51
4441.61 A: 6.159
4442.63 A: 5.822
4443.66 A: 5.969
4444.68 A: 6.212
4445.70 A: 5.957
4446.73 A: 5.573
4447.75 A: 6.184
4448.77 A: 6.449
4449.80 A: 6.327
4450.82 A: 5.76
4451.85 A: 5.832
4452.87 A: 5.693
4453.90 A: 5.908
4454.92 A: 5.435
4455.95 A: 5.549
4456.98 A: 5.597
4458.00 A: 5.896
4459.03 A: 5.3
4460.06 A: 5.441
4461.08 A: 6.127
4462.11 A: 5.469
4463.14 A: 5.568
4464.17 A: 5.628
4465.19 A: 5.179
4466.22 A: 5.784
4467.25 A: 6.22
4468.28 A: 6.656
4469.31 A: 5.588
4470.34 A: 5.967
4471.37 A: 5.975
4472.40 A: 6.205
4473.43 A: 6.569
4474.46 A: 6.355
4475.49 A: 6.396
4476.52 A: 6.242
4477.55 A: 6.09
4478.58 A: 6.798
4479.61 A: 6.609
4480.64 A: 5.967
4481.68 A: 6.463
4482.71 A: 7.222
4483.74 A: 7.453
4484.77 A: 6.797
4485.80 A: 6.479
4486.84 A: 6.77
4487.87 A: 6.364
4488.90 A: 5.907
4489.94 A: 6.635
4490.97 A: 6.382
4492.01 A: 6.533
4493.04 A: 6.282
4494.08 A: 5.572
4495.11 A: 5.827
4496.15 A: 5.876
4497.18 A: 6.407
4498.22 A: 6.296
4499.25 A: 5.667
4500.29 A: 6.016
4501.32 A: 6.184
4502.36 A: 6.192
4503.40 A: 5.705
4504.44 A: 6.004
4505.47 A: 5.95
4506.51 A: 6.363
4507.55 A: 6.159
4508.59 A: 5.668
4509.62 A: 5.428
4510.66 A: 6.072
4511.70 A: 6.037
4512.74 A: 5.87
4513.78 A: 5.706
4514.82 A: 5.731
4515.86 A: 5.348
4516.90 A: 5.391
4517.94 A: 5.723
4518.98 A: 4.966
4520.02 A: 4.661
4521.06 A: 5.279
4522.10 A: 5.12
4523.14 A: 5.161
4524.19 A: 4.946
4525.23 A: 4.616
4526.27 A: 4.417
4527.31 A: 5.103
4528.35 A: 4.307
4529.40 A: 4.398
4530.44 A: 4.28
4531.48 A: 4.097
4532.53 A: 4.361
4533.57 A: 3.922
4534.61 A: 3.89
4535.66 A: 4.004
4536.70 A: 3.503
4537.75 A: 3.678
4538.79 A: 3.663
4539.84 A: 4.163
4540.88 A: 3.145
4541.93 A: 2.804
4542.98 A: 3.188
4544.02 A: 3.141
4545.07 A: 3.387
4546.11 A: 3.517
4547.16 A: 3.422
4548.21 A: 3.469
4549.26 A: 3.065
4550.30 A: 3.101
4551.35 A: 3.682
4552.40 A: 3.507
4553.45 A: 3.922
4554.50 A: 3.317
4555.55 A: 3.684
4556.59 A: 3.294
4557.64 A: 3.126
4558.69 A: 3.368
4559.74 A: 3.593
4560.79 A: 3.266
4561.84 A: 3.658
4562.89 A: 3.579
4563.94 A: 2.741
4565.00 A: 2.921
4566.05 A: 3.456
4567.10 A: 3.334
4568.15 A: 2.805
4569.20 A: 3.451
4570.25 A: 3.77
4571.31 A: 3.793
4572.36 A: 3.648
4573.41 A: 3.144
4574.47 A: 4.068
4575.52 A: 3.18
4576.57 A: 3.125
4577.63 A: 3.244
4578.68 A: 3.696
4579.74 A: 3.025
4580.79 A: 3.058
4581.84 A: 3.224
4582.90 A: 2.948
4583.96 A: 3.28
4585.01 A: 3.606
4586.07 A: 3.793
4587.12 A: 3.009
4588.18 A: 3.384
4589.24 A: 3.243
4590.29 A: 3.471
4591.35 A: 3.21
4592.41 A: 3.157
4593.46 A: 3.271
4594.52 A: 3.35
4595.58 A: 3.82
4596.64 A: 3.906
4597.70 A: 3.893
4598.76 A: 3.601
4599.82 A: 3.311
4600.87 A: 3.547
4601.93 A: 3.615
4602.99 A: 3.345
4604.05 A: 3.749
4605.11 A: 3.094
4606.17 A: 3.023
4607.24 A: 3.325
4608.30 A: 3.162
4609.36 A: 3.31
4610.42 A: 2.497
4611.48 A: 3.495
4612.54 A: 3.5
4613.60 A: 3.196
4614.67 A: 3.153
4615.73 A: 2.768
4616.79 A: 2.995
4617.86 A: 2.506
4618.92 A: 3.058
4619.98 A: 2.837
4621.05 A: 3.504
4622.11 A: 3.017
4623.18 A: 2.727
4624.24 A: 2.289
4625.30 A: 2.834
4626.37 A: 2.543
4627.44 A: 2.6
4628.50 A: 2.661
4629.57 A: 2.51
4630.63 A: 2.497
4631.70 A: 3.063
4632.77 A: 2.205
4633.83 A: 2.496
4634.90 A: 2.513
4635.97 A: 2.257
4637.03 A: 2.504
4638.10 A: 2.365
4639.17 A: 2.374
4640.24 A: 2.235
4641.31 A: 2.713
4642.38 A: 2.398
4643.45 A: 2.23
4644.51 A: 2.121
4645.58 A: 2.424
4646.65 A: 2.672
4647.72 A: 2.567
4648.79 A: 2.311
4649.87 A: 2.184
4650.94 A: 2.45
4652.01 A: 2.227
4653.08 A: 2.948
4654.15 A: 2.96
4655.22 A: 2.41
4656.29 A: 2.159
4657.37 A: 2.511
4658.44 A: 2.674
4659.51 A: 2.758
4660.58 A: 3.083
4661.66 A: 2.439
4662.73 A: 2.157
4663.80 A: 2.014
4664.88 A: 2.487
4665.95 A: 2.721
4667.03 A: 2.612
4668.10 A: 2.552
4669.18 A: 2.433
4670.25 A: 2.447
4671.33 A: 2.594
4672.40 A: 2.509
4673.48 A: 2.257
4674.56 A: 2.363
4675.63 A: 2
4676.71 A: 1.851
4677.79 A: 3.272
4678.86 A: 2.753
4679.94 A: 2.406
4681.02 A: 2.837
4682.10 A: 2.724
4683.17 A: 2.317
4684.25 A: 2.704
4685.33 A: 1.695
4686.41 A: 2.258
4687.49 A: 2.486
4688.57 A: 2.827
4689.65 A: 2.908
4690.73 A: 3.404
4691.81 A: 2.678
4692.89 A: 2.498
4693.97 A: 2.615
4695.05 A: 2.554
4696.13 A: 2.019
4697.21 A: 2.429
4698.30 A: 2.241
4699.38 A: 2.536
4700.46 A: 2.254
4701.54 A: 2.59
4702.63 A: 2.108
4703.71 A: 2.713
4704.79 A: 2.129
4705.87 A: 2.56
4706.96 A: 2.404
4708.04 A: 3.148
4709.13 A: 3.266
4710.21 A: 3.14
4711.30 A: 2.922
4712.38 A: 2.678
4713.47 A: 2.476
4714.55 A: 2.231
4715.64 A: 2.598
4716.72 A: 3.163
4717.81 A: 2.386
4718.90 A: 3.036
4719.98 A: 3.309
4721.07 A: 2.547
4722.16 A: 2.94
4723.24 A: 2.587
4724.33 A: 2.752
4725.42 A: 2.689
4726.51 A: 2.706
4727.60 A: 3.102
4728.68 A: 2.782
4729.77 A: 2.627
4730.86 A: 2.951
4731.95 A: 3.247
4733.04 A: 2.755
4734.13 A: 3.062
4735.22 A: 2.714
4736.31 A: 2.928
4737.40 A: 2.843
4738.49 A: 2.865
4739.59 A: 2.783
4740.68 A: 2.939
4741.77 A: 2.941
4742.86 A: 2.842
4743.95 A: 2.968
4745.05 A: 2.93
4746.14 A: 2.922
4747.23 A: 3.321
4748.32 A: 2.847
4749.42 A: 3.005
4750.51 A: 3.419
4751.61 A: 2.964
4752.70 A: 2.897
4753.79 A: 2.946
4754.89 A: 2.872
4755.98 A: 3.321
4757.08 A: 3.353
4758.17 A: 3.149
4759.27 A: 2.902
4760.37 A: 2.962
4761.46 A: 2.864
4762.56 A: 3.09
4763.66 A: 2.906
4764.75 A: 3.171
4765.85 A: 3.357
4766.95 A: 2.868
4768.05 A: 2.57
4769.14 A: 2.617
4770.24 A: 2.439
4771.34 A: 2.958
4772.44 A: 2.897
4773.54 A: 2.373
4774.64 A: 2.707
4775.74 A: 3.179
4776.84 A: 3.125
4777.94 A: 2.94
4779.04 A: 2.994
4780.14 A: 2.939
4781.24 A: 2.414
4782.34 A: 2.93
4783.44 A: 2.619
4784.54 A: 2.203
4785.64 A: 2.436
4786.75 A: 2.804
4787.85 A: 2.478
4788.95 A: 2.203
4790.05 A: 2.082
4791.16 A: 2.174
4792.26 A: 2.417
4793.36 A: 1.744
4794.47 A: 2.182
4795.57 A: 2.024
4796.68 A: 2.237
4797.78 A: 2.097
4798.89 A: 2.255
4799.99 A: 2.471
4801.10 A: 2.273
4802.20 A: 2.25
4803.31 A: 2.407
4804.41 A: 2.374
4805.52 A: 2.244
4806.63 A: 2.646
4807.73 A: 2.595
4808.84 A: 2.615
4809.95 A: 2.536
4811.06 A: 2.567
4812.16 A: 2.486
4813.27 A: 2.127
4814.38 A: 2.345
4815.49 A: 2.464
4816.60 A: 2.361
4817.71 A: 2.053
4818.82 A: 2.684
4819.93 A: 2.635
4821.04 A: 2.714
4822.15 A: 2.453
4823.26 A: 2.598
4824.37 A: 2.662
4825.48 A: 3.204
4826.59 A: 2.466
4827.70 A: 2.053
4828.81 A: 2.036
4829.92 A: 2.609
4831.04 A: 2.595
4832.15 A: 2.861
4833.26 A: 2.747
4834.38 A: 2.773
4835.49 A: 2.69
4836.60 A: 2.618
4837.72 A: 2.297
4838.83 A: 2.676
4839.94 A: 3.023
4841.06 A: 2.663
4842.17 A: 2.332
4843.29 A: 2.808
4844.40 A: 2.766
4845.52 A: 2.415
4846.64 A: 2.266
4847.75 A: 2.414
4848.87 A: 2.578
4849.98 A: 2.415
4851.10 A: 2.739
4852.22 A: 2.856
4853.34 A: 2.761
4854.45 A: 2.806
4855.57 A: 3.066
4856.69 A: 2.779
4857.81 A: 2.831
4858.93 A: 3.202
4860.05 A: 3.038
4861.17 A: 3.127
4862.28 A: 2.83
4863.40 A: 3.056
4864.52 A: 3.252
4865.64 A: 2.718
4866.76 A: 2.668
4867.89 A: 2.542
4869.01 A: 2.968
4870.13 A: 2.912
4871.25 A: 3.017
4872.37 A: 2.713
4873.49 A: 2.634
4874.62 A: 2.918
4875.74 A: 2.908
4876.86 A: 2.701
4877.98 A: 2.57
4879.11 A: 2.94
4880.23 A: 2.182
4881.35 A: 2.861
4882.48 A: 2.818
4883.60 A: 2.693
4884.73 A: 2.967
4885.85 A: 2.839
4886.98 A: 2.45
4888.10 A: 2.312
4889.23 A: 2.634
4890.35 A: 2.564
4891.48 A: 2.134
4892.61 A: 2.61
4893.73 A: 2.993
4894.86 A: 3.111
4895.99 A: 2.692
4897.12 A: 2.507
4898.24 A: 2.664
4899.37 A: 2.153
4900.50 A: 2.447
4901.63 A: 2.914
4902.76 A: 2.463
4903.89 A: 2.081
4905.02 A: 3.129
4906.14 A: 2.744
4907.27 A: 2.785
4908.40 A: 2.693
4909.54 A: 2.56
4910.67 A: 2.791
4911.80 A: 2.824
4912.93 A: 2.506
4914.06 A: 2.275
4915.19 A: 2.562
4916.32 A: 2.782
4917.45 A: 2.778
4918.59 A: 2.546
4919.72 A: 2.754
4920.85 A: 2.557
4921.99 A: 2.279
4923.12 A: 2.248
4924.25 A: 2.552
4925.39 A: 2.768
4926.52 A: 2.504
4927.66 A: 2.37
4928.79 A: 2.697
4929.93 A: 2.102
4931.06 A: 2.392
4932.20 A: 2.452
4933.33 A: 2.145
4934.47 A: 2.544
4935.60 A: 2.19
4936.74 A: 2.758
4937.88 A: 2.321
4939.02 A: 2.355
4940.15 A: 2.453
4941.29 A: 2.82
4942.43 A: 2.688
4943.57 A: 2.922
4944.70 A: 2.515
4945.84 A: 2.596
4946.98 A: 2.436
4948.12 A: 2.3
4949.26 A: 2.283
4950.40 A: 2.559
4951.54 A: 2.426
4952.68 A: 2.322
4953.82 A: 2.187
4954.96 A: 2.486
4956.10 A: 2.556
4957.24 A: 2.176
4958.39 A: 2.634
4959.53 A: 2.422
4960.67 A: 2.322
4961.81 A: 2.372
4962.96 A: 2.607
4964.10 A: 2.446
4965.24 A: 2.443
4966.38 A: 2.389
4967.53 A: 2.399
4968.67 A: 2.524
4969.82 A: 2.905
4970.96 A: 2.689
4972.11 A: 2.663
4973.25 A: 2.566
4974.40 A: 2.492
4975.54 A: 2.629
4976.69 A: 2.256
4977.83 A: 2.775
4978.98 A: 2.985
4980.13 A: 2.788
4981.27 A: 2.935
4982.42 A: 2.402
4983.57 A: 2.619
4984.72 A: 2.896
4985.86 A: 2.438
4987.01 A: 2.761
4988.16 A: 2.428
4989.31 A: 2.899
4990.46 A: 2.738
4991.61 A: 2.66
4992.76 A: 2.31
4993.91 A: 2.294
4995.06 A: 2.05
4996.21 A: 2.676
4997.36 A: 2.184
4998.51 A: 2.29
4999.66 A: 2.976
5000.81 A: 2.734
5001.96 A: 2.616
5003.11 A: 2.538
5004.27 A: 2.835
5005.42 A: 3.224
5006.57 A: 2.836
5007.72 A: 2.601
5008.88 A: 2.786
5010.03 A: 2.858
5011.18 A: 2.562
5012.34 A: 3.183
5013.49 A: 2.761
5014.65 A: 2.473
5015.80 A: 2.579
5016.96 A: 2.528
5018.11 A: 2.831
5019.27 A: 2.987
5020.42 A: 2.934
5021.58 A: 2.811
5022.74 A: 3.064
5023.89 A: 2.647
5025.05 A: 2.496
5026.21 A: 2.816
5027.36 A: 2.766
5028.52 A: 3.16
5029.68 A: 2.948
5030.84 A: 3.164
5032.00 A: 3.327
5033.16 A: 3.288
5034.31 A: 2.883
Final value 0.239 mag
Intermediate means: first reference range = 5.56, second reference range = 2.49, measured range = 3.45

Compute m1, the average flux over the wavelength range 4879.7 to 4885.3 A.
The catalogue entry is 2.71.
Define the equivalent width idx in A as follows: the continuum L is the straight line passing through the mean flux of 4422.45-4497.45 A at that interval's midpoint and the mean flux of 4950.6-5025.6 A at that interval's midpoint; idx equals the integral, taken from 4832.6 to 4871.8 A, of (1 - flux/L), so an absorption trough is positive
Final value 8.7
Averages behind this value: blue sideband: 6.26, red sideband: 2.61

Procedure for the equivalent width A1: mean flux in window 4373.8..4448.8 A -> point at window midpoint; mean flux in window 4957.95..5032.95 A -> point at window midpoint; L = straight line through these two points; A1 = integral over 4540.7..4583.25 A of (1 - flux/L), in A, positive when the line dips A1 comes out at 8.8 A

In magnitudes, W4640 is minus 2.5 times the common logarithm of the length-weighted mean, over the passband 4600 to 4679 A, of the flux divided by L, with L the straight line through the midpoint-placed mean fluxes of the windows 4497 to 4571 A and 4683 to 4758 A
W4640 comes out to 0.28 mag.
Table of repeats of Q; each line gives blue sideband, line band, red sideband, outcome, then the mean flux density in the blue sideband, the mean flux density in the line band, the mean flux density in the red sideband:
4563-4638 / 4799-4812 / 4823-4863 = 0.129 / 3.14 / 2.45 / 2.69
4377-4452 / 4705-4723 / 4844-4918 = 0.252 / 4.95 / 2.78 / 2.71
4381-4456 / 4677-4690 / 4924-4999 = 0.414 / 4.98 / 2.58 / 2.51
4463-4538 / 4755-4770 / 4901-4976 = 0.258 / 5.69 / 2.99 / 2.52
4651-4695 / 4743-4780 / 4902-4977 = -0.171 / 2.54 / 2.96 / 2.52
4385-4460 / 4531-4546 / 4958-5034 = 0.256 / 5.08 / 3.63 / 2.69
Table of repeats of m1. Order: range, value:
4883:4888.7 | 2.65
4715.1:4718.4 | 2.72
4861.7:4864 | 2.96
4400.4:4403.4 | 7.18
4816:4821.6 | 2.49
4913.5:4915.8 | 2.43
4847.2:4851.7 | 2.54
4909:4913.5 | 2.67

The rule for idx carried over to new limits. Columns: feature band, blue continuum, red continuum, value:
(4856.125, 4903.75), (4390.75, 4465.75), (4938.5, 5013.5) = 5.2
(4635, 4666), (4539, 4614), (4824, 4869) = 7.1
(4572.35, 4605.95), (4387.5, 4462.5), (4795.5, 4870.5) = 6.0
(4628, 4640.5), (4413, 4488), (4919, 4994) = 6.0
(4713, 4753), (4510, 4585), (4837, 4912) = 4.5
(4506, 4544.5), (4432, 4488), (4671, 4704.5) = 4.2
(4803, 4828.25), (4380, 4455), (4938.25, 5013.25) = 6.0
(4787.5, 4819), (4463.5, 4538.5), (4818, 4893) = 8.2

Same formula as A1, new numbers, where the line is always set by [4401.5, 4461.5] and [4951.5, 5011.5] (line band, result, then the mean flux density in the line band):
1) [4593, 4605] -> 2.73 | 3.57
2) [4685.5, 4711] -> 9.34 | 2.59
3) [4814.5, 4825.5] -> 2.86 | 2.54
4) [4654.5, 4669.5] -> 6.21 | 2.51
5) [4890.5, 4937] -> 6.00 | 2.56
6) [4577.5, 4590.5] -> 3.85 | 3.31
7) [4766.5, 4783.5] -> 4.10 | 2.79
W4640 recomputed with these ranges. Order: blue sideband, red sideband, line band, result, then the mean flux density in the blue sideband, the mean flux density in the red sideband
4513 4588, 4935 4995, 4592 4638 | 0.19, 3.82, 2.54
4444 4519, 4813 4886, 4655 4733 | 0.49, 6.03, 2.69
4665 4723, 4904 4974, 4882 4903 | -0.04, 2.59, 2.52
